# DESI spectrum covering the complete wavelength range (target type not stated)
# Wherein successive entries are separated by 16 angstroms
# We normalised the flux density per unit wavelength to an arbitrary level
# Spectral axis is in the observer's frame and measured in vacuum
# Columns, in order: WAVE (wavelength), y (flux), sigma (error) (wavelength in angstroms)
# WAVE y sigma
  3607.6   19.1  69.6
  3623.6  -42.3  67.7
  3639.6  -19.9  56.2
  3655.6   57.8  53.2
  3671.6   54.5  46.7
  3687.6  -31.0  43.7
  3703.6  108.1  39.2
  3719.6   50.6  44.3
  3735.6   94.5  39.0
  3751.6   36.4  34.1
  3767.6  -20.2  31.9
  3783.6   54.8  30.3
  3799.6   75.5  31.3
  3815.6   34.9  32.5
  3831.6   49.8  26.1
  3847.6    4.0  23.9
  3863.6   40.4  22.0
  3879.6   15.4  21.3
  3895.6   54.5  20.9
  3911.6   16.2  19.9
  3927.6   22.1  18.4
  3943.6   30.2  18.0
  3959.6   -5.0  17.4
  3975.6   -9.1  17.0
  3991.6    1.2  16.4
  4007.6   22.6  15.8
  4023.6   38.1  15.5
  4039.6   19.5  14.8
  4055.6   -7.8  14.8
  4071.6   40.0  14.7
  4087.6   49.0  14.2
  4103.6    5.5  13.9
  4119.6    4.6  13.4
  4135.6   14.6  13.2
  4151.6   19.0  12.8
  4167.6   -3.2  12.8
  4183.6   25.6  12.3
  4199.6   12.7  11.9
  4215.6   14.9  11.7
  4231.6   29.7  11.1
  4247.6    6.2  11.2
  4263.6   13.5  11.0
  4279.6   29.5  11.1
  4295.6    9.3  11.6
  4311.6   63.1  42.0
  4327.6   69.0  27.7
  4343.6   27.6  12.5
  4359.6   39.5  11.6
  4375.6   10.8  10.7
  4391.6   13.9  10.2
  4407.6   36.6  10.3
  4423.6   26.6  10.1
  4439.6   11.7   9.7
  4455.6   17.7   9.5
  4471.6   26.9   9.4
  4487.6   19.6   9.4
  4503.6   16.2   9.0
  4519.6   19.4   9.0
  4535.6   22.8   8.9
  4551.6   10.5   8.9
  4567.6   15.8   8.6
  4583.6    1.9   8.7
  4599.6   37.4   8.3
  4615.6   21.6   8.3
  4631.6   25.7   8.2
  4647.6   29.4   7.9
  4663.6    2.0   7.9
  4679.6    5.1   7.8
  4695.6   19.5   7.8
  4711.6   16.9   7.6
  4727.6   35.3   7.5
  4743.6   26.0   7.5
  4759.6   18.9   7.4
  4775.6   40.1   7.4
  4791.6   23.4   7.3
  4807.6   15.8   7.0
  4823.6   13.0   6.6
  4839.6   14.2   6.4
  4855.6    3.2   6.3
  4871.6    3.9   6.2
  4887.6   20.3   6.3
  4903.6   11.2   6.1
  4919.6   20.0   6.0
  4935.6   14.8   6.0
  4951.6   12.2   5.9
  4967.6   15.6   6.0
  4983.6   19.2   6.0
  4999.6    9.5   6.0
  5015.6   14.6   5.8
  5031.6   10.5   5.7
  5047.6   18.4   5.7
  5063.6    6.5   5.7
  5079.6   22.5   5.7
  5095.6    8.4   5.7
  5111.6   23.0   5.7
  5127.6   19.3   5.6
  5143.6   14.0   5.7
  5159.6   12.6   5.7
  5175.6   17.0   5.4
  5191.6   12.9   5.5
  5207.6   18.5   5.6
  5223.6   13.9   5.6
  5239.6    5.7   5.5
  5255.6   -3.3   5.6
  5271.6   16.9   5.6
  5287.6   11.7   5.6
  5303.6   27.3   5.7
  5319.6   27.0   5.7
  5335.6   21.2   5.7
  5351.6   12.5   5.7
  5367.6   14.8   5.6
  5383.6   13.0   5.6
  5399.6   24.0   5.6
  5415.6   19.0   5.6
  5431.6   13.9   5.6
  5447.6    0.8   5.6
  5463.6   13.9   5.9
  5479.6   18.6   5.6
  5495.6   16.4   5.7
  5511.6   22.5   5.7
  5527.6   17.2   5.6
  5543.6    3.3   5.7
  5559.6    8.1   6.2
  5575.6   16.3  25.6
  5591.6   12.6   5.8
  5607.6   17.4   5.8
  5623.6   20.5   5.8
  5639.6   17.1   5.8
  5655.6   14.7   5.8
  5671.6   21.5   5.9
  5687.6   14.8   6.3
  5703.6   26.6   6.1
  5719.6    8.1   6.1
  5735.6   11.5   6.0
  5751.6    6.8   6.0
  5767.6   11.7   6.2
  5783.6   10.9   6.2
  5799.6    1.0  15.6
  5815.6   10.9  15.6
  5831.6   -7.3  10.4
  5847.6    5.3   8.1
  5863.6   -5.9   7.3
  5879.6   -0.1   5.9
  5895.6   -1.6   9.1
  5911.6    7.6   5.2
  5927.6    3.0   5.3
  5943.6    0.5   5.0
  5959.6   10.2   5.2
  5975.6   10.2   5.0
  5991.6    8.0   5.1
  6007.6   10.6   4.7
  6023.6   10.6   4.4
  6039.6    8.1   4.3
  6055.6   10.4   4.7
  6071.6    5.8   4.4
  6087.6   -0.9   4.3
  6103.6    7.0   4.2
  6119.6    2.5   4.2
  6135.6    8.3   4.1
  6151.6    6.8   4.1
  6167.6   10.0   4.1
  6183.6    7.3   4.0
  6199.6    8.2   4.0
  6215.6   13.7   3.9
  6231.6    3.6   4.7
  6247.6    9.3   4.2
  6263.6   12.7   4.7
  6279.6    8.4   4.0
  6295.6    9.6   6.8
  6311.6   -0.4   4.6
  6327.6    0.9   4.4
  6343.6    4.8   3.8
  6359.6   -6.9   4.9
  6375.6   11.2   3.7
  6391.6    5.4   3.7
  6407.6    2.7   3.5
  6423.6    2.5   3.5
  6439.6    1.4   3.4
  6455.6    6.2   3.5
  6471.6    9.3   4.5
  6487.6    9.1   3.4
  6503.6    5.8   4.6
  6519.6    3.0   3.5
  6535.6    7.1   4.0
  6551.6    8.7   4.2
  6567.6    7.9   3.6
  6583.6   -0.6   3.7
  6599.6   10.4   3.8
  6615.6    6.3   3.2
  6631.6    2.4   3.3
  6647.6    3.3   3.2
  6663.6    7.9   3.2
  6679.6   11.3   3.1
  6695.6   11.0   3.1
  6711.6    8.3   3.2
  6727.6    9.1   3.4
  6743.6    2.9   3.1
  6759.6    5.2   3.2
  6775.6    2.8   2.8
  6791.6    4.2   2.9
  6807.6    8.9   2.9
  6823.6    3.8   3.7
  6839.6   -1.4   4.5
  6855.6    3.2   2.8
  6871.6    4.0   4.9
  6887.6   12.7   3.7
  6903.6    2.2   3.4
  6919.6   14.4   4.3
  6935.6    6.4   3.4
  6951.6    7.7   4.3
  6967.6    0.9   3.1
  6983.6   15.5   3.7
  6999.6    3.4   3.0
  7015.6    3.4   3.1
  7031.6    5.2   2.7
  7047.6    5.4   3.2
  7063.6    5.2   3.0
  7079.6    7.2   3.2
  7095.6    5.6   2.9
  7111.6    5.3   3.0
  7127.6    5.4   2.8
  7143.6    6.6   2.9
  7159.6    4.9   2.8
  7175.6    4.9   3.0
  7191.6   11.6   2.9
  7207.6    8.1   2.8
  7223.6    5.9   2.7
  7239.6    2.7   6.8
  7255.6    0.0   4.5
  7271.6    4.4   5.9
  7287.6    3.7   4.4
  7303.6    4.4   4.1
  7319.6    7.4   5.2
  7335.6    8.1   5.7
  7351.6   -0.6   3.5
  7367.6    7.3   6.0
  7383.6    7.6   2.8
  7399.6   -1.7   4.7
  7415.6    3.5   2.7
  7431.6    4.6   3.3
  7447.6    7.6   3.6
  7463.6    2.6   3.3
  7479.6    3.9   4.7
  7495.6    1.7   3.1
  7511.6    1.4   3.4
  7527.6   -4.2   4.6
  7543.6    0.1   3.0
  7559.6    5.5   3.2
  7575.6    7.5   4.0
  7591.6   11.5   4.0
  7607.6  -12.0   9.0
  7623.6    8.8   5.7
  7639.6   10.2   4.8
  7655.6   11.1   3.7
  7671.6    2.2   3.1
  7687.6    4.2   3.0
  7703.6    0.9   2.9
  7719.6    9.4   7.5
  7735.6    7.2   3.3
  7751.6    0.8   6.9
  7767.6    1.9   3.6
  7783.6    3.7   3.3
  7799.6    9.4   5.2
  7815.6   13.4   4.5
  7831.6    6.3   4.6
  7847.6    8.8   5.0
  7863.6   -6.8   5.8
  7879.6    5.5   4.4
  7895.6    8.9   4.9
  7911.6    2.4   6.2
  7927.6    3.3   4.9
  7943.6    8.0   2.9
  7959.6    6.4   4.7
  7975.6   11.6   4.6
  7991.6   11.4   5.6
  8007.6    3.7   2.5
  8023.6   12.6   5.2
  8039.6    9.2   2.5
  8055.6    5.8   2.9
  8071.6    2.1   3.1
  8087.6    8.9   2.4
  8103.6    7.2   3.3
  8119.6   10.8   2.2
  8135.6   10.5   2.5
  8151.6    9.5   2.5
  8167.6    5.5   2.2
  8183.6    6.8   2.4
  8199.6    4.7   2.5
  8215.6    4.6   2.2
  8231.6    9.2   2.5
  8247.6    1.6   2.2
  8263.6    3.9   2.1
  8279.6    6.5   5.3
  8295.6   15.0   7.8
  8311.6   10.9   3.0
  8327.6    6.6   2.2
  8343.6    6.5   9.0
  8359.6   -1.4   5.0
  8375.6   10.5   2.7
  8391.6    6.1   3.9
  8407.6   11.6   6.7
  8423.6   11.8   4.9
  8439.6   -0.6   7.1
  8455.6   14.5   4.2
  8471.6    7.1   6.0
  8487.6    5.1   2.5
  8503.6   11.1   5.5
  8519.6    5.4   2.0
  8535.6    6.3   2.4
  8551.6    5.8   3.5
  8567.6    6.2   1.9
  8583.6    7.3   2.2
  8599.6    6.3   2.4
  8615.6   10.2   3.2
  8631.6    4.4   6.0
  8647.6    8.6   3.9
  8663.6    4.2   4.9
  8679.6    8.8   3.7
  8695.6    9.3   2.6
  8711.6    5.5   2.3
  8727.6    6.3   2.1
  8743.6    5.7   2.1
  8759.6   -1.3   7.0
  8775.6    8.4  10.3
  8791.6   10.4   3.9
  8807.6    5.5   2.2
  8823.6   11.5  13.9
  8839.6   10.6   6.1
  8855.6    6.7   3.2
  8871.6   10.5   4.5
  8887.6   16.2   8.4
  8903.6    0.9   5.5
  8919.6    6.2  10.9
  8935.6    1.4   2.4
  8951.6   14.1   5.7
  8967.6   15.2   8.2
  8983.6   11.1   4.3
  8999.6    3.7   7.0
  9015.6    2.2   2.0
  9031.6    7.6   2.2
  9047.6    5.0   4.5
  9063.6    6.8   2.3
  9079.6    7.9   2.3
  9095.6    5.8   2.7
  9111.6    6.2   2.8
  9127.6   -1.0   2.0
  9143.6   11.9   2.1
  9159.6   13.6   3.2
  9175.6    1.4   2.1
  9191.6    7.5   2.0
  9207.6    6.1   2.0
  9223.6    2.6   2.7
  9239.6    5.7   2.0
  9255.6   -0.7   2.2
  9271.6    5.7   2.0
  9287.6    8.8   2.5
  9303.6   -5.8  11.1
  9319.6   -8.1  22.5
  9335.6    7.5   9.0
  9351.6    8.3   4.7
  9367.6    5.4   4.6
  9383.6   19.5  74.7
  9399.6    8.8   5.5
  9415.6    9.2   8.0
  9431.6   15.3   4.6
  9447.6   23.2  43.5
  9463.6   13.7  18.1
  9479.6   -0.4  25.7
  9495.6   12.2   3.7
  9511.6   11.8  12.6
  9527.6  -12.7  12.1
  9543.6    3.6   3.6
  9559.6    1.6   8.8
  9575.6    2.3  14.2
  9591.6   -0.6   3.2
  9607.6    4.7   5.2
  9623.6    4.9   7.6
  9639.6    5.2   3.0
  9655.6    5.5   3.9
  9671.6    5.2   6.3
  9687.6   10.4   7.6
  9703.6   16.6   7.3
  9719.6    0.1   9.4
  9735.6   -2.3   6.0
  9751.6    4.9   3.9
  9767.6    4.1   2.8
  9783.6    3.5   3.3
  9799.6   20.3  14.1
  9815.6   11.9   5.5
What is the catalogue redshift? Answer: 1.54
